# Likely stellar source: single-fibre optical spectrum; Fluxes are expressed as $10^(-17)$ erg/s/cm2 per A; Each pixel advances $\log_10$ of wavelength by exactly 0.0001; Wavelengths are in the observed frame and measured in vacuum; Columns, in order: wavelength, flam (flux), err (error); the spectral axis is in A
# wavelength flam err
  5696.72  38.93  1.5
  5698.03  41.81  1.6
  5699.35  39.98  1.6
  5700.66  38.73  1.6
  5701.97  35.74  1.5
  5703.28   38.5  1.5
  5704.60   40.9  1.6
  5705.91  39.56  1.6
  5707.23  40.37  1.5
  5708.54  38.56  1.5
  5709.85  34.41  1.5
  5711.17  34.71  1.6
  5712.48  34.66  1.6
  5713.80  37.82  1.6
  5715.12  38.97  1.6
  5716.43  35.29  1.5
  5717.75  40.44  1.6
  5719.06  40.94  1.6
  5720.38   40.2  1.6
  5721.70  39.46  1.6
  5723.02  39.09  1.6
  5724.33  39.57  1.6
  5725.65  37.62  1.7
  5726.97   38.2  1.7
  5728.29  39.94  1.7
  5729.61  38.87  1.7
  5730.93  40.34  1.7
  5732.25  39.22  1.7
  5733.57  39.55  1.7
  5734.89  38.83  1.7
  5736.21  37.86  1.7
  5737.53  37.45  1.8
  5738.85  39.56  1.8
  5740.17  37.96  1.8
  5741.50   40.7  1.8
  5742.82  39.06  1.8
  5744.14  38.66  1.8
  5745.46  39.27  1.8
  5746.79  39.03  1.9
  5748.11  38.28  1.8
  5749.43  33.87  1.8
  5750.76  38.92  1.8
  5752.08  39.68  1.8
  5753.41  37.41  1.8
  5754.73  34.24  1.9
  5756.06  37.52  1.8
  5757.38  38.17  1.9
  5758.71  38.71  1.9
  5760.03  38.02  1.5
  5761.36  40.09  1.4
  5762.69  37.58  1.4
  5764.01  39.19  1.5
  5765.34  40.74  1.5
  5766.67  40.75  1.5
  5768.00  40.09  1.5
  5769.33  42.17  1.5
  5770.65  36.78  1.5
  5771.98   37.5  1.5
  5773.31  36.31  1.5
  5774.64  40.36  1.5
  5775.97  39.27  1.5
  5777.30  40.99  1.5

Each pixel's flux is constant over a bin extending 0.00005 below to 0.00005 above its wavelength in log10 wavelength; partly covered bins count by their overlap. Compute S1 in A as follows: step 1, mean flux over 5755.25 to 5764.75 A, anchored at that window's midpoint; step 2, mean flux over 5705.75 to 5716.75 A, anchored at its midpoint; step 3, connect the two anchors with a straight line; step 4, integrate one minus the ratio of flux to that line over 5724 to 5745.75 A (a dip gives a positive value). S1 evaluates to -0.7 A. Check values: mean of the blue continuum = 37.1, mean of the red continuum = 38.4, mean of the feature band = 39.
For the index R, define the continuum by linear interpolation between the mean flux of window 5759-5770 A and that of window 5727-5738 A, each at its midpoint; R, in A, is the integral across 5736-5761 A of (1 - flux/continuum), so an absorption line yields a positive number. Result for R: 0.79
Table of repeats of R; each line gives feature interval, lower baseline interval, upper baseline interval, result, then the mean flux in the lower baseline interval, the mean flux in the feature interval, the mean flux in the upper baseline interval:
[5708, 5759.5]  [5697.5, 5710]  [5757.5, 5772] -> 1.13 A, 39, 38.3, 39.3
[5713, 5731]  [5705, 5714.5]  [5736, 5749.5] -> -0.59 A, 37.3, 39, 38.6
